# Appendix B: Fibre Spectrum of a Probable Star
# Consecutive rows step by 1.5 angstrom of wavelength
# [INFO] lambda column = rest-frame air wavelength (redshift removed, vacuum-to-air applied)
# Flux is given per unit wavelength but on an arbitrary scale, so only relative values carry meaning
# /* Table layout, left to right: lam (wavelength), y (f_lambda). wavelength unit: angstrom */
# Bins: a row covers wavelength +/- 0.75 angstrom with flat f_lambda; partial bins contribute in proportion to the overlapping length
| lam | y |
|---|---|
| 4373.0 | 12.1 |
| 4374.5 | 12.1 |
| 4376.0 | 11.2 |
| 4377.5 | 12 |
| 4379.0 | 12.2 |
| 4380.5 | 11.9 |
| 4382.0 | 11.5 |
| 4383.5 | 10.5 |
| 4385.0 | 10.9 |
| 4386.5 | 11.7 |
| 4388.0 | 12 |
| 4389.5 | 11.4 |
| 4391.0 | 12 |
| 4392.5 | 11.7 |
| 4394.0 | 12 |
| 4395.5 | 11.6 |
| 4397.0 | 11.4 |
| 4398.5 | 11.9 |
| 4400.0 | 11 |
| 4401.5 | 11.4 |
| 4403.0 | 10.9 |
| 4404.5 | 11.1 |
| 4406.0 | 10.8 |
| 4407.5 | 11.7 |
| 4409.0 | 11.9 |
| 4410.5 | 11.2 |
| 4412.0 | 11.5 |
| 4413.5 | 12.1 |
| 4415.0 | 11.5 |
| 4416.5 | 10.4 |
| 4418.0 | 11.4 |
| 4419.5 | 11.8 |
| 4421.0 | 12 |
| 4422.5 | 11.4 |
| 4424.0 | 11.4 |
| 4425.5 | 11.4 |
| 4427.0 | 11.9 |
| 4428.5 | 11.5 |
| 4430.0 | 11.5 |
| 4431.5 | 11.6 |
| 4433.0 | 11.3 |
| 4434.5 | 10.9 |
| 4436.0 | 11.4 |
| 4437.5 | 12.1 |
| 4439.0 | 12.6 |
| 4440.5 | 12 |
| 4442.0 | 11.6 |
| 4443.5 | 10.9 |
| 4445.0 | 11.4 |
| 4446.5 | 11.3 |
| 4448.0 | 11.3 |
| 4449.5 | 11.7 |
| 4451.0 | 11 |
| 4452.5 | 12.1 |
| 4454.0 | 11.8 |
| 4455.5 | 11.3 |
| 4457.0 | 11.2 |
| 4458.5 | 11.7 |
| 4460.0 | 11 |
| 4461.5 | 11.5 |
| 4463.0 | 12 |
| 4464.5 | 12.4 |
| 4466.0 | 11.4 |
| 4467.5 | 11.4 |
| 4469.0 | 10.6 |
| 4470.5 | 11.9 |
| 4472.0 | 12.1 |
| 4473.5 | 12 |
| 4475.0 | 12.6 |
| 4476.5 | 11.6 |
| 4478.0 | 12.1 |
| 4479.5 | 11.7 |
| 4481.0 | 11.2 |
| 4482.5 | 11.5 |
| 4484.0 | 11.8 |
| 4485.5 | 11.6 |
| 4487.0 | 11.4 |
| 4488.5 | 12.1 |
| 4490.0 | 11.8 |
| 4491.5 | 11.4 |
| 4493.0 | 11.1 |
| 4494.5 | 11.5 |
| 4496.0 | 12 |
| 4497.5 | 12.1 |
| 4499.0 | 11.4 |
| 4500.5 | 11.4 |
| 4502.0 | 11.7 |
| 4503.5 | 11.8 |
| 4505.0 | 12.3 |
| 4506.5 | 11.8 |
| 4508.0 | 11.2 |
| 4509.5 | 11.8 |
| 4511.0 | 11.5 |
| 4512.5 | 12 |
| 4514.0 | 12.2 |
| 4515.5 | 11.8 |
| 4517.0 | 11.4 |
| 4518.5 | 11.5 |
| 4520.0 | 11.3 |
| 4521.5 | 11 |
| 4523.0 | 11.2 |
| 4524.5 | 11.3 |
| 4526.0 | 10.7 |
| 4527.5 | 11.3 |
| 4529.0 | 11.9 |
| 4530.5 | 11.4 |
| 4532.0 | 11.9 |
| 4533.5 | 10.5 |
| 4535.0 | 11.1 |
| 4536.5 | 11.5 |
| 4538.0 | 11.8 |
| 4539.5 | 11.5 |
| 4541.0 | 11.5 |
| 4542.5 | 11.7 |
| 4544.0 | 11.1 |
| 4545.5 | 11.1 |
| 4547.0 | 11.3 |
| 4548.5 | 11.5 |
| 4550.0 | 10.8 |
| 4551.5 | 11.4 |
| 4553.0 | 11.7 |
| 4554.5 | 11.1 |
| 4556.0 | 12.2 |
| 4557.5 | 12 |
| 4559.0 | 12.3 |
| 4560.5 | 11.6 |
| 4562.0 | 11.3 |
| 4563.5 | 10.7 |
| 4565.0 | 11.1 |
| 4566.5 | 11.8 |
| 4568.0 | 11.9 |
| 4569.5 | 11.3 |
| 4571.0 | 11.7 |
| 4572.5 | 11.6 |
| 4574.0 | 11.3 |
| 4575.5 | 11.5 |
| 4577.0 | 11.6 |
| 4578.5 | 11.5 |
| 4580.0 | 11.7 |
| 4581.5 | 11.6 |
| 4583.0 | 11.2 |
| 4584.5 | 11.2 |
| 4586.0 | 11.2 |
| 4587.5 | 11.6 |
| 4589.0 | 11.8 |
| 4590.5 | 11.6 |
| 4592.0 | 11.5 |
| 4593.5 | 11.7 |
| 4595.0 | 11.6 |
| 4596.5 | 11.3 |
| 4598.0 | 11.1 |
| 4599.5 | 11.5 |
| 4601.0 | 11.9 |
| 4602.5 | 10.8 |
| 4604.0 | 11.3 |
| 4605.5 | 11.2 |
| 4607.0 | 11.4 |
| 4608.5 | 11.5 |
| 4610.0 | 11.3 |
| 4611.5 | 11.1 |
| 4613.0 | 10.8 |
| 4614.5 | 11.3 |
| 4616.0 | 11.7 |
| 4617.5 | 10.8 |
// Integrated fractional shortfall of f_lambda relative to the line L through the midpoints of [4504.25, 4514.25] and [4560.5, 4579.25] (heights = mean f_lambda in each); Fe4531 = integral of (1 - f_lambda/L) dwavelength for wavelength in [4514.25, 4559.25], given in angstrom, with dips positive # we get 0.8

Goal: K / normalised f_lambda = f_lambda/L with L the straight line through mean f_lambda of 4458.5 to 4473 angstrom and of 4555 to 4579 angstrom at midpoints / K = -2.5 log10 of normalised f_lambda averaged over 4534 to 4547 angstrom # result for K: 0.02 mag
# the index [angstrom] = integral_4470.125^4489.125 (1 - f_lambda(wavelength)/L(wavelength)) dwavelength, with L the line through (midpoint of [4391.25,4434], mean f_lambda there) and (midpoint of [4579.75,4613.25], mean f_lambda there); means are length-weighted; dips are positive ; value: -0.61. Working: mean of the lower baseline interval 11.5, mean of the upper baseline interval 11.4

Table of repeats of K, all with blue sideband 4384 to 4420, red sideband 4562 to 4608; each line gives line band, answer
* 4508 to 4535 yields 0.00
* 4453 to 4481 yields -0.02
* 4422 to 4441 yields -0.01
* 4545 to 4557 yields 0.00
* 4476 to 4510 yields -0.02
